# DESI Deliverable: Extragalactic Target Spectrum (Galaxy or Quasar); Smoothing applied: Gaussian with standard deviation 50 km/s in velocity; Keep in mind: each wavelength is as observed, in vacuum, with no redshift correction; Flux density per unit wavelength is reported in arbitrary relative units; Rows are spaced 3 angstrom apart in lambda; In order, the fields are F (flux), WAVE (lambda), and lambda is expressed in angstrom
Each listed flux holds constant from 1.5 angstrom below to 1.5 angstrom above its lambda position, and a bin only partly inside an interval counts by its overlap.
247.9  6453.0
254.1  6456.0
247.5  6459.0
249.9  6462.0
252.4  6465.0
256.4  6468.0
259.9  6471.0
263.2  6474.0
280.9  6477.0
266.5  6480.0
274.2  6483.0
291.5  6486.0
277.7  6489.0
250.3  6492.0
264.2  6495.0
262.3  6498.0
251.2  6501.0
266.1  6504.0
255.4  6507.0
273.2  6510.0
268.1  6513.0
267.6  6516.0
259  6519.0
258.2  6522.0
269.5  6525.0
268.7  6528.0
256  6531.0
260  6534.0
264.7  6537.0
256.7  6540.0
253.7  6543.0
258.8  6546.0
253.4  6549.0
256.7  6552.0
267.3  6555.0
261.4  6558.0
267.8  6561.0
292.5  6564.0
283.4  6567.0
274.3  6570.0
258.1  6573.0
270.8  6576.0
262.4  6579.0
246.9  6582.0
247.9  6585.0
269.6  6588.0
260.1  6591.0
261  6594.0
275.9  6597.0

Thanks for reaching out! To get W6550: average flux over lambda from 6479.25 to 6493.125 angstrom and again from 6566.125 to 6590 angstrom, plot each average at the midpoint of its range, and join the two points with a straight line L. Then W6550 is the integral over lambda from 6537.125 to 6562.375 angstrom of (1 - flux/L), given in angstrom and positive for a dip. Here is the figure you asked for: 0.6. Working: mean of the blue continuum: 273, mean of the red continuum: 264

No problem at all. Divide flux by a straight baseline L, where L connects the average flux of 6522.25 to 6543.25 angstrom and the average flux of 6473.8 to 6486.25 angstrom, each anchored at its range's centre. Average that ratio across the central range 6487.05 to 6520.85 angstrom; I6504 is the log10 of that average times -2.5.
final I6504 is 0.02 mag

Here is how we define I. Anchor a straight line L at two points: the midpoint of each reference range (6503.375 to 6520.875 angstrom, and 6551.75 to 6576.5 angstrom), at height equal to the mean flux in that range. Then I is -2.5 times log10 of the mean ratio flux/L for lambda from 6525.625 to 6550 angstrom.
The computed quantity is 0.03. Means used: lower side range 265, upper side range 271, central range 259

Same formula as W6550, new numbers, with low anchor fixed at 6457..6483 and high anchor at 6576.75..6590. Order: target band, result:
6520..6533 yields -0.2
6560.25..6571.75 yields -1.0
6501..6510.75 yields -0.1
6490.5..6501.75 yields 0.1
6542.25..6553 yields 0.1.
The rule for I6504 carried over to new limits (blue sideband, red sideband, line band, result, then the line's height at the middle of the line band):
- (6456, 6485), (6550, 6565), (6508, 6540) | 0.01 mag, 265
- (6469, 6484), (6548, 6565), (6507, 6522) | 0.01 mag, 267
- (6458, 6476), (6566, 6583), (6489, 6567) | -0.01 mag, 262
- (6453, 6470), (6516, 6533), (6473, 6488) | -0.08 mag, 255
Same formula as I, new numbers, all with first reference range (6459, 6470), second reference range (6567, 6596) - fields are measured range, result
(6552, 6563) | -0.02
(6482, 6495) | -0.07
